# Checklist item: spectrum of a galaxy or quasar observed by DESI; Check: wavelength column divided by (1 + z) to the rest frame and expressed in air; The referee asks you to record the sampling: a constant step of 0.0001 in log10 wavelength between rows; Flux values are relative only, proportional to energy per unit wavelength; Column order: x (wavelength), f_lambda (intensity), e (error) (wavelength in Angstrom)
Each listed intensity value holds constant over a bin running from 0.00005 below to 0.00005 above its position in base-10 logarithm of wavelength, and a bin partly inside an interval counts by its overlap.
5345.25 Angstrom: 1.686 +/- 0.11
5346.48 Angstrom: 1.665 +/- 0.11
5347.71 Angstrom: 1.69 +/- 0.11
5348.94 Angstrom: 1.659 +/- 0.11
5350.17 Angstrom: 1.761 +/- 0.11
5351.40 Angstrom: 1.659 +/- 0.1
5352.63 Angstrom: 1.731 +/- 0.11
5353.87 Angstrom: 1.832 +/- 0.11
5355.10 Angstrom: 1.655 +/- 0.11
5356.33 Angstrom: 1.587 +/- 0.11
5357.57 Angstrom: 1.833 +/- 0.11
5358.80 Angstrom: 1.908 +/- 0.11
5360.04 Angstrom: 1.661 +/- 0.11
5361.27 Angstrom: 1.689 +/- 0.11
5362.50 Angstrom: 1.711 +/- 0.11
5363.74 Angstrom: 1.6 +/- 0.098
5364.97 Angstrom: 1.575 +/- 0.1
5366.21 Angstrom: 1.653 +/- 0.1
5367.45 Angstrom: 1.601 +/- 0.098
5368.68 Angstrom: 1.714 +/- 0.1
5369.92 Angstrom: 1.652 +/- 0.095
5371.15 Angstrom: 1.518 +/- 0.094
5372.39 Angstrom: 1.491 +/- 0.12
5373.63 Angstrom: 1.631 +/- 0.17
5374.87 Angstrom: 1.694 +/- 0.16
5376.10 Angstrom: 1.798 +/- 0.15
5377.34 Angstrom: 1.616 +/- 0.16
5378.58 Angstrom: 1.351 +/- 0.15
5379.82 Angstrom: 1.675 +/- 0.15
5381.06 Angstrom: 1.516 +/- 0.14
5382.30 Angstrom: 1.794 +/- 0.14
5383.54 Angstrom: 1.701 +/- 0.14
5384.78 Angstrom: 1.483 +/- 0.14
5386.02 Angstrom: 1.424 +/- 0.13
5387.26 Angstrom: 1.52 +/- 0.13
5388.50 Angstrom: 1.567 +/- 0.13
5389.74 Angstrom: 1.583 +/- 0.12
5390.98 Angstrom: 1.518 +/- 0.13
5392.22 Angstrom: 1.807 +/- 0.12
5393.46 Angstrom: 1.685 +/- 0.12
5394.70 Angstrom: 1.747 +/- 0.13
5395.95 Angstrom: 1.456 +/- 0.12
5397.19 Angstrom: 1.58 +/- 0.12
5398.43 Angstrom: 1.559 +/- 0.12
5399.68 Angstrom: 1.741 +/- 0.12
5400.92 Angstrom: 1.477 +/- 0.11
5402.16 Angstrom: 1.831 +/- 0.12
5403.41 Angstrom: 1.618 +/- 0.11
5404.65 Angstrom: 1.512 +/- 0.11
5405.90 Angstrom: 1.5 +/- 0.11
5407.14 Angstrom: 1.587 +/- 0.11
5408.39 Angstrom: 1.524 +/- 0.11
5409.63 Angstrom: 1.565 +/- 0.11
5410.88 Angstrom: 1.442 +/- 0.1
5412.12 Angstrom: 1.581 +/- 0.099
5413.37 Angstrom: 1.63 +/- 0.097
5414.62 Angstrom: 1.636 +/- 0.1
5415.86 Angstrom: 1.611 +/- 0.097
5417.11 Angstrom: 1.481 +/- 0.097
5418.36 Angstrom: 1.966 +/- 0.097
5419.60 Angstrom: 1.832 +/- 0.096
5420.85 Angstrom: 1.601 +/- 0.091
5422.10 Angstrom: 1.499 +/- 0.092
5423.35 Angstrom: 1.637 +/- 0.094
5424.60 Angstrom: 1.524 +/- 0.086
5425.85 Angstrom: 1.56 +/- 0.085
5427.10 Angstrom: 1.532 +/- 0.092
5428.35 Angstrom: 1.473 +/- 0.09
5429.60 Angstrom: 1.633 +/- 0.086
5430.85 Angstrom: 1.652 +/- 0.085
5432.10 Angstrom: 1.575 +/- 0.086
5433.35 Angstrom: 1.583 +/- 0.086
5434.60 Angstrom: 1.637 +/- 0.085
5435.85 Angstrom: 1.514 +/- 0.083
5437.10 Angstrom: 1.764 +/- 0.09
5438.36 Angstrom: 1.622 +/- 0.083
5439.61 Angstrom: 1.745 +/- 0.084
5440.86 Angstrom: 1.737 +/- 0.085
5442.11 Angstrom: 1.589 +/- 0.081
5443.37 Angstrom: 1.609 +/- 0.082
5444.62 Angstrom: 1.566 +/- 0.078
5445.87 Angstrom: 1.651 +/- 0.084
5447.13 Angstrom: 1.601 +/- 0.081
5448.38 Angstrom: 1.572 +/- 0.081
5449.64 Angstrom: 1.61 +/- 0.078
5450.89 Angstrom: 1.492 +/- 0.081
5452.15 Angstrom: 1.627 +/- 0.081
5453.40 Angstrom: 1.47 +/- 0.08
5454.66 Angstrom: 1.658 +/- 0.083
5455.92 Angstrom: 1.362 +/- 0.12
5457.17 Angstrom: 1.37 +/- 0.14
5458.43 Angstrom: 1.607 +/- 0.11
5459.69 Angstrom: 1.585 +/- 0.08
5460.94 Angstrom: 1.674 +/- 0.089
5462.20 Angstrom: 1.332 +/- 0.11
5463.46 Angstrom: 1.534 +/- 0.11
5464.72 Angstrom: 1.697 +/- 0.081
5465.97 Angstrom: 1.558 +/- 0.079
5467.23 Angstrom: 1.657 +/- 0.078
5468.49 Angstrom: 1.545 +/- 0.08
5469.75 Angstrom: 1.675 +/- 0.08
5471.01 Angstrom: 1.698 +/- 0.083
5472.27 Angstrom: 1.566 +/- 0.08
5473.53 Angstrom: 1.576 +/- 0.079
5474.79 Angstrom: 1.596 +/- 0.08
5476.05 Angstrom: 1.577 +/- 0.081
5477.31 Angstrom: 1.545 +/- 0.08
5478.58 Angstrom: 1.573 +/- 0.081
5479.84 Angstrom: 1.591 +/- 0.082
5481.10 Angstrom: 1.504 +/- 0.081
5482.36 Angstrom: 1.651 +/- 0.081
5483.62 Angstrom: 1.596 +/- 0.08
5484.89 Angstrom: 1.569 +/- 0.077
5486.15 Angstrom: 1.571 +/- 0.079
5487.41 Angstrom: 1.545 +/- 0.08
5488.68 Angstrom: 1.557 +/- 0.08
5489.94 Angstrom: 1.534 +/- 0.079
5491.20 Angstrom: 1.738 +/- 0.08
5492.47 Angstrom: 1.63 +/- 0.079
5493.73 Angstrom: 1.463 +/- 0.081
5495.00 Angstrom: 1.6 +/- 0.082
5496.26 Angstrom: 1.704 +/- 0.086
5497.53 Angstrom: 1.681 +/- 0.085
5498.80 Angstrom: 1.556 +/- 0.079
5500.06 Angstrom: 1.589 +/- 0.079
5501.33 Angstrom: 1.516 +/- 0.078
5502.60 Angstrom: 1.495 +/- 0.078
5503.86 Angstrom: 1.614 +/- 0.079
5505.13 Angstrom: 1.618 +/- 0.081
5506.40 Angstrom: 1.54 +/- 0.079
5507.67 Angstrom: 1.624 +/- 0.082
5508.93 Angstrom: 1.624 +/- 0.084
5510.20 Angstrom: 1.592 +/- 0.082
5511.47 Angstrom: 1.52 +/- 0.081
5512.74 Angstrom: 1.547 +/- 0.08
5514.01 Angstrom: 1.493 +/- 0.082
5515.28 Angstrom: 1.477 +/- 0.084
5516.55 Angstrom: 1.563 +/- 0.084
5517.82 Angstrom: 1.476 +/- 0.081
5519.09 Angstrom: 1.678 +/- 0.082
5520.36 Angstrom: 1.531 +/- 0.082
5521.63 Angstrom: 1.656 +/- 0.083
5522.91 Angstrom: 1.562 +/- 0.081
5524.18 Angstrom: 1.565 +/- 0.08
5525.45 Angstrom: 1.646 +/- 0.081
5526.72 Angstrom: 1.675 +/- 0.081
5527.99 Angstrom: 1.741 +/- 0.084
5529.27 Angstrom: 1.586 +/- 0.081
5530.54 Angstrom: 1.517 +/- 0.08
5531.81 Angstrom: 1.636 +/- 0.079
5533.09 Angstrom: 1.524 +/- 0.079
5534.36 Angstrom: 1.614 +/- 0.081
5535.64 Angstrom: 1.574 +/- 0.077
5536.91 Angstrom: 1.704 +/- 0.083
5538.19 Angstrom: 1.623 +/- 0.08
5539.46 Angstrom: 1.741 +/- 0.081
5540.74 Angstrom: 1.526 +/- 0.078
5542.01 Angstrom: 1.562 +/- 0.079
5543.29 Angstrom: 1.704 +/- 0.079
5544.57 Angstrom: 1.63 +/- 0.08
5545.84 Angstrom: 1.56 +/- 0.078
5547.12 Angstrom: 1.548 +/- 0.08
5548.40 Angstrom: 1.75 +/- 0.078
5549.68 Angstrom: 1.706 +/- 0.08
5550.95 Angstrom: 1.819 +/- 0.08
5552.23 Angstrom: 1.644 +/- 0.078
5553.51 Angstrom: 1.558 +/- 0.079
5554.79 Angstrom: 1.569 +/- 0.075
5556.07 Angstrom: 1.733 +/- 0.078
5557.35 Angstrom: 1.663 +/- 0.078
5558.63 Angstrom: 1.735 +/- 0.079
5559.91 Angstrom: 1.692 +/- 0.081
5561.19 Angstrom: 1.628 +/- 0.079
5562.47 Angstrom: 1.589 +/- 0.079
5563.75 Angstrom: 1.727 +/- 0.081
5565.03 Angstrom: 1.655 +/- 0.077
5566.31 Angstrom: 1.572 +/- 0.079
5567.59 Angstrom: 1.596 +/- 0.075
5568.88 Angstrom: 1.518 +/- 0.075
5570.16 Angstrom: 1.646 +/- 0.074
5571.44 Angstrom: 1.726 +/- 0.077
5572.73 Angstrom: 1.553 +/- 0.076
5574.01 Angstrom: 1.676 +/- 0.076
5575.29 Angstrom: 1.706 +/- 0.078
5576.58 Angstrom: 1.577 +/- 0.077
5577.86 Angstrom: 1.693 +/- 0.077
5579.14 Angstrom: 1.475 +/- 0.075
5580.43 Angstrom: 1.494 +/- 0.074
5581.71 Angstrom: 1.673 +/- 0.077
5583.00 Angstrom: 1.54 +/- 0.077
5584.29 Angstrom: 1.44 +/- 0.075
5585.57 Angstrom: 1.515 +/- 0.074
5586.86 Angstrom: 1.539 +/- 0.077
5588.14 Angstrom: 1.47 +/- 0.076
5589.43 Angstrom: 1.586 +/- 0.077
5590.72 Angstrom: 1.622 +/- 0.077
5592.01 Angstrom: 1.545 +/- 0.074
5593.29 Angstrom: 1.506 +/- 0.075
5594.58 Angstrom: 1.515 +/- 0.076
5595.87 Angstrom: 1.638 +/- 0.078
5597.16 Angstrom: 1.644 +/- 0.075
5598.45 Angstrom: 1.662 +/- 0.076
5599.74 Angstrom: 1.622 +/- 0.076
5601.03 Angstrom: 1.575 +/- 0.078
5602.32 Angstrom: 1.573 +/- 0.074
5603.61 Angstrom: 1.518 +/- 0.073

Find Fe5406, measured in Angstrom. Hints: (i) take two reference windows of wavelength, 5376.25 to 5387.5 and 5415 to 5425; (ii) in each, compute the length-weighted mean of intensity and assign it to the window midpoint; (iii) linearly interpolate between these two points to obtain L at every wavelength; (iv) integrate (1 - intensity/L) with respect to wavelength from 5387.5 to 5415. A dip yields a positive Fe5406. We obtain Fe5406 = 0.25 Angstrom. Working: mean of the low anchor 1.57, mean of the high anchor 1.65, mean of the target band 1.6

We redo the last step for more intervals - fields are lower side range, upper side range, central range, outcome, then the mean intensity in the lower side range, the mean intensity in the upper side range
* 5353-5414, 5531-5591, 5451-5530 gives 1.95 Angstrom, 1.62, 1.62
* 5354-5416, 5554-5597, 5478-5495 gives 0.31 Angstrom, 1.62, 1.6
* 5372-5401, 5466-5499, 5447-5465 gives 0.63 Angstrom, 1.6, 1.6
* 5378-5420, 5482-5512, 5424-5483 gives 0.37 Angstrom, 1.6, 1.59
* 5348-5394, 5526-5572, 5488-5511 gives 0.67 Angstrom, 1.64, 1.64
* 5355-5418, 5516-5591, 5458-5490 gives 0.64 Angstrom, 1.61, 1.61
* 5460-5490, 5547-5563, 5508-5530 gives 0.60 Angstrom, 1.58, 1.67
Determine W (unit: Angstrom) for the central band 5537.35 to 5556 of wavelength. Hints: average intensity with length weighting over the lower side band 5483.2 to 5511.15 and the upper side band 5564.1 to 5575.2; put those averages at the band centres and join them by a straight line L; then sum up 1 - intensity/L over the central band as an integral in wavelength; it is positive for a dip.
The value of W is -0.3 Angstrom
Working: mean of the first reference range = 1.59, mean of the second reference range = 1.63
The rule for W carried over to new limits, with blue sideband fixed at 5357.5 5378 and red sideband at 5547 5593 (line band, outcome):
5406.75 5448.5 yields 1.0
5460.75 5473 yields 0.4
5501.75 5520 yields 0.8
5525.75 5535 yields 0.1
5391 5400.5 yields 0.1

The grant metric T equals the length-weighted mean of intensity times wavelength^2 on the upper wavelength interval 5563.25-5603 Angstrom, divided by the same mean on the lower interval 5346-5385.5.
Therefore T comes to 1.04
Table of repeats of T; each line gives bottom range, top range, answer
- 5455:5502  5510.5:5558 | 1.04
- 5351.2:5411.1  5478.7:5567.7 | 1.04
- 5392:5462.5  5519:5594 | 1.06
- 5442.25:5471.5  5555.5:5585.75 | 1.07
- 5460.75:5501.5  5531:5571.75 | 1.06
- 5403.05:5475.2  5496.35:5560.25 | 1.05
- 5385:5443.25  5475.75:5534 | 1.02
